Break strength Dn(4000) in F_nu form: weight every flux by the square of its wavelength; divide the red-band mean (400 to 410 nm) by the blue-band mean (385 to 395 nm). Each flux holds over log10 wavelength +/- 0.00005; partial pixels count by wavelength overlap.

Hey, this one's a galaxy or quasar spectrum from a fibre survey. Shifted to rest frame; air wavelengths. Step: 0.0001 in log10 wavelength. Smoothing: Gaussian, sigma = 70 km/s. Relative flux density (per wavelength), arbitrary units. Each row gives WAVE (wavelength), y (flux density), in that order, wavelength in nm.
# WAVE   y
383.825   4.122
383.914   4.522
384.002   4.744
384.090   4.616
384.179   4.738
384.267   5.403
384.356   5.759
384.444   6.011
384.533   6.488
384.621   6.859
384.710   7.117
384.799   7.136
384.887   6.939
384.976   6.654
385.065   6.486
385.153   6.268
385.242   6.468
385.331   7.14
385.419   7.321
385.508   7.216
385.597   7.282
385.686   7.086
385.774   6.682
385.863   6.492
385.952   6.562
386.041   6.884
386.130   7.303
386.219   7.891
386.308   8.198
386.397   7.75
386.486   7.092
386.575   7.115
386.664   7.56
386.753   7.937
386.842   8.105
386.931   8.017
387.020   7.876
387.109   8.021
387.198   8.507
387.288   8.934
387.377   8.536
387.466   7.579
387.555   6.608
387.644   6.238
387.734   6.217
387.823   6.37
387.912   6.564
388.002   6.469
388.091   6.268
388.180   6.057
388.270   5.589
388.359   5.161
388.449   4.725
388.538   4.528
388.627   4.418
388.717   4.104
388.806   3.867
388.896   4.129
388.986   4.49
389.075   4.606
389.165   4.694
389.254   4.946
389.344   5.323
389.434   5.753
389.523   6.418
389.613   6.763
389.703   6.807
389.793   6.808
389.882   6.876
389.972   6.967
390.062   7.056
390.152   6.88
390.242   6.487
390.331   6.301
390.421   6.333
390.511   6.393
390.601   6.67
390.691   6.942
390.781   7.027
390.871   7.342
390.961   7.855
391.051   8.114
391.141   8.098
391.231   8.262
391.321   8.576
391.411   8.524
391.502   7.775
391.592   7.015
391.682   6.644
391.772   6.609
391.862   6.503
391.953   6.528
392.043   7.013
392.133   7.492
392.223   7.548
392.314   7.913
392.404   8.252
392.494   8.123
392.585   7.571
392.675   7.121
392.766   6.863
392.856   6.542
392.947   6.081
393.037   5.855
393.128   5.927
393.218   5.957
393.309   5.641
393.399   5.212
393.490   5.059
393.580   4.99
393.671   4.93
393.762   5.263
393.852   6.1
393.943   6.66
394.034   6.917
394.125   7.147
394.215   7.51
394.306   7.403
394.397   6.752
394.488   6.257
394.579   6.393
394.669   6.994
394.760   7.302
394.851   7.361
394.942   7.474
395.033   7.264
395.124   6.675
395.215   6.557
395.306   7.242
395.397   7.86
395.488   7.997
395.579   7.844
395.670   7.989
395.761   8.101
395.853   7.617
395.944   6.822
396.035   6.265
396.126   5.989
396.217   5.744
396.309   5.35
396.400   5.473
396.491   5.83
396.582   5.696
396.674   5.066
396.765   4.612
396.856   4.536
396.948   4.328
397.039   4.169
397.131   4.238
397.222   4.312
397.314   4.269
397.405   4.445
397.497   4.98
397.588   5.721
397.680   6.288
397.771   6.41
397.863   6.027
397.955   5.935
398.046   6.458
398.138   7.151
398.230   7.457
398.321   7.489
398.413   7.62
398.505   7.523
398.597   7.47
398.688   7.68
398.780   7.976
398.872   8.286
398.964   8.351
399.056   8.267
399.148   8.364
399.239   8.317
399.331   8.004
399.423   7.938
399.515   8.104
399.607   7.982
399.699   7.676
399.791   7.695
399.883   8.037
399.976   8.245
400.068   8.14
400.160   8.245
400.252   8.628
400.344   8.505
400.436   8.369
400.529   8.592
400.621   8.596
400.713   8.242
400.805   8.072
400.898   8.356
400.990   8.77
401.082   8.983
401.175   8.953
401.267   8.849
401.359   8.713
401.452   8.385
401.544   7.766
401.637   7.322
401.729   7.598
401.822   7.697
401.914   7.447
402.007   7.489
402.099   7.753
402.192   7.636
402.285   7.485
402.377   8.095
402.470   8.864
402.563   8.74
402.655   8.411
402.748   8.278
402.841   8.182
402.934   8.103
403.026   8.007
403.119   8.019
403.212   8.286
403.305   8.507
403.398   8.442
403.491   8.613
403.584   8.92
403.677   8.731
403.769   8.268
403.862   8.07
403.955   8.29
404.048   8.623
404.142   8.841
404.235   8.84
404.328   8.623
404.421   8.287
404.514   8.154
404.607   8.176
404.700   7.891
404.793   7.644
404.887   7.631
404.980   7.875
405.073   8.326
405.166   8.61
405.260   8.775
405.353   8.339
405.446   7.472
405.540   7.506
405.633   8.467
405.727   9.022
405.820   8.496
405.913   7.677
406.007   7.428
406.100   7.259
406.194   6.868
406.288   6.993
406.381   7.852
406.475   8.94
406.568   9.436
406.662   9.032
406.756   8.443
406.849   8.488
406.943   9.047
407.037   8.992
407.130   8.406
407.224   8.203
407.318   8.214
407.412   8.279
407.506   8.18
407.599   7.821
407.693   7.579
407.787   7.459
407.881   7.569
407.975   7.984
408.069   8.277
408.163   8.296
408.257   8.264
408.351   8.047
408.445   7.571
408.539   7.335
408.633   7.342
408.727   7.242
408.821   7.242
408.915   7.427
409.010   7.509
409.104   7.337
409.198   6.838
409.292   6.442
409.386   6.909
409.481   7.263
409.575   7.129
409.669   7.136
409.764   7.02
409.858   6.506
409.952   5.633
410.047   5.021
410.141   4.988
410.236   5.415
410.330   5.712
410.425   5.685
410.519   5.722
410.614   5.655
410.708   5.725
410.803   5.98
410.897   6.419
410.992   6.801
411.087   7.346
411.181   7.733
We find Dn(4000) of 1.3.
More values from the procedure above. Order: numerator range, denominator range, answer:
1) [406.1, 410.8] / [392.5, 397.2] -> 1.24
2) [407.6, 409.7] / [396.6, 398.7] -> 1.36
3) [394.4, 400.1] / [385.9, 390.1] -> 1.10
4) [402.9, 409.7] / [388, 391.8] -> 1.38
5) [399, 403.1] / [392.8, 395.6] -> 1.29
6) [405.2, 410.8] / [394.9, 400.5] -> 1.14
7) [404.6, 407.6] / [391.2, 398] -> 1.35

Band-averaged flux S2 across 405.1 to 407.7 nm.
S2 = 8.22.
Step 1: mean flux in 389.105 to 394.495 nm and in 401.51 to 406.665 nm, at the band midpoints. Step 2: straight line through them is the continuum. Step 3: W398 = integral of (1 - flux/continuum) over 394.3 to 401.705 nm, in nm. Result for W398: 0.32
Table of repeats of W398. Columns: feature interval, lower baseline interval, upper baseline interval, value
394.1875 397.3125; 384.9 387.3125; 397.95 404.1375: 0.59 nm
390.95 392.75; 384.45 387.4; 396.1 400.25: -0.15 nm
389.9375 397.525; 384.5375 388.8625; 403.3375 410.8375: 0.55 nm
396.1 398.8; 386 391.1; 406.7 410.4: 0.42 nm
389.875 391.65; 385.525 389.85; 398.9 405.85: -0.11 nm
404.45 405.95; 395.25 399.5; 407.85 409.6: -0.20 nm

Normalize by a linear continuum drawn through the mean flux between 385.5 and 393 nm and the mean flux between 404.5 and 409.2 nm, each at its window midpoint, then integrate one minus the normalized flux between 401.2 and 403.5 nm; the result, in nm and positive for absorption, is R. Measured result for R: -0.13 nm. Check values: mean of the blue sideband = 6.79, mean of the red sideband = 7.99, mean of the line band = 8.11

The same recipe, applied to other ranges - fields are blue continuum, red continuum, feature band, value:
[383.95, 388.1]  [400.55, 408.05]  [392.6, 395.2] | 0.37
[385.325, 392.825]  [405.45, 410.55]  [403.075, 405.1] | -0.26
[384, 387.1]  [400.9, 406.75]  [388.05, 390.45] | 0.51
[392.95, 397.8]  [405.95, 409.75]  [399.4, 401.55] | -0.48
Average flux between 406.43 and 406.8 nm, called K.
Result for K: 8.96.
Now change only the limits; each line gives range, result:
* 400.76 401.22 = 8.61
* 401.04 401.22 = 8.94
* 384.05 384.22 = 4.66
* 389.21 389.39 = 5.12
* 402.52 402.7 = 8.61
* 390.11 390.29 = 6.7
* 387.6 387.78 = 6.21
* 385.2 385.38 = 6.84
